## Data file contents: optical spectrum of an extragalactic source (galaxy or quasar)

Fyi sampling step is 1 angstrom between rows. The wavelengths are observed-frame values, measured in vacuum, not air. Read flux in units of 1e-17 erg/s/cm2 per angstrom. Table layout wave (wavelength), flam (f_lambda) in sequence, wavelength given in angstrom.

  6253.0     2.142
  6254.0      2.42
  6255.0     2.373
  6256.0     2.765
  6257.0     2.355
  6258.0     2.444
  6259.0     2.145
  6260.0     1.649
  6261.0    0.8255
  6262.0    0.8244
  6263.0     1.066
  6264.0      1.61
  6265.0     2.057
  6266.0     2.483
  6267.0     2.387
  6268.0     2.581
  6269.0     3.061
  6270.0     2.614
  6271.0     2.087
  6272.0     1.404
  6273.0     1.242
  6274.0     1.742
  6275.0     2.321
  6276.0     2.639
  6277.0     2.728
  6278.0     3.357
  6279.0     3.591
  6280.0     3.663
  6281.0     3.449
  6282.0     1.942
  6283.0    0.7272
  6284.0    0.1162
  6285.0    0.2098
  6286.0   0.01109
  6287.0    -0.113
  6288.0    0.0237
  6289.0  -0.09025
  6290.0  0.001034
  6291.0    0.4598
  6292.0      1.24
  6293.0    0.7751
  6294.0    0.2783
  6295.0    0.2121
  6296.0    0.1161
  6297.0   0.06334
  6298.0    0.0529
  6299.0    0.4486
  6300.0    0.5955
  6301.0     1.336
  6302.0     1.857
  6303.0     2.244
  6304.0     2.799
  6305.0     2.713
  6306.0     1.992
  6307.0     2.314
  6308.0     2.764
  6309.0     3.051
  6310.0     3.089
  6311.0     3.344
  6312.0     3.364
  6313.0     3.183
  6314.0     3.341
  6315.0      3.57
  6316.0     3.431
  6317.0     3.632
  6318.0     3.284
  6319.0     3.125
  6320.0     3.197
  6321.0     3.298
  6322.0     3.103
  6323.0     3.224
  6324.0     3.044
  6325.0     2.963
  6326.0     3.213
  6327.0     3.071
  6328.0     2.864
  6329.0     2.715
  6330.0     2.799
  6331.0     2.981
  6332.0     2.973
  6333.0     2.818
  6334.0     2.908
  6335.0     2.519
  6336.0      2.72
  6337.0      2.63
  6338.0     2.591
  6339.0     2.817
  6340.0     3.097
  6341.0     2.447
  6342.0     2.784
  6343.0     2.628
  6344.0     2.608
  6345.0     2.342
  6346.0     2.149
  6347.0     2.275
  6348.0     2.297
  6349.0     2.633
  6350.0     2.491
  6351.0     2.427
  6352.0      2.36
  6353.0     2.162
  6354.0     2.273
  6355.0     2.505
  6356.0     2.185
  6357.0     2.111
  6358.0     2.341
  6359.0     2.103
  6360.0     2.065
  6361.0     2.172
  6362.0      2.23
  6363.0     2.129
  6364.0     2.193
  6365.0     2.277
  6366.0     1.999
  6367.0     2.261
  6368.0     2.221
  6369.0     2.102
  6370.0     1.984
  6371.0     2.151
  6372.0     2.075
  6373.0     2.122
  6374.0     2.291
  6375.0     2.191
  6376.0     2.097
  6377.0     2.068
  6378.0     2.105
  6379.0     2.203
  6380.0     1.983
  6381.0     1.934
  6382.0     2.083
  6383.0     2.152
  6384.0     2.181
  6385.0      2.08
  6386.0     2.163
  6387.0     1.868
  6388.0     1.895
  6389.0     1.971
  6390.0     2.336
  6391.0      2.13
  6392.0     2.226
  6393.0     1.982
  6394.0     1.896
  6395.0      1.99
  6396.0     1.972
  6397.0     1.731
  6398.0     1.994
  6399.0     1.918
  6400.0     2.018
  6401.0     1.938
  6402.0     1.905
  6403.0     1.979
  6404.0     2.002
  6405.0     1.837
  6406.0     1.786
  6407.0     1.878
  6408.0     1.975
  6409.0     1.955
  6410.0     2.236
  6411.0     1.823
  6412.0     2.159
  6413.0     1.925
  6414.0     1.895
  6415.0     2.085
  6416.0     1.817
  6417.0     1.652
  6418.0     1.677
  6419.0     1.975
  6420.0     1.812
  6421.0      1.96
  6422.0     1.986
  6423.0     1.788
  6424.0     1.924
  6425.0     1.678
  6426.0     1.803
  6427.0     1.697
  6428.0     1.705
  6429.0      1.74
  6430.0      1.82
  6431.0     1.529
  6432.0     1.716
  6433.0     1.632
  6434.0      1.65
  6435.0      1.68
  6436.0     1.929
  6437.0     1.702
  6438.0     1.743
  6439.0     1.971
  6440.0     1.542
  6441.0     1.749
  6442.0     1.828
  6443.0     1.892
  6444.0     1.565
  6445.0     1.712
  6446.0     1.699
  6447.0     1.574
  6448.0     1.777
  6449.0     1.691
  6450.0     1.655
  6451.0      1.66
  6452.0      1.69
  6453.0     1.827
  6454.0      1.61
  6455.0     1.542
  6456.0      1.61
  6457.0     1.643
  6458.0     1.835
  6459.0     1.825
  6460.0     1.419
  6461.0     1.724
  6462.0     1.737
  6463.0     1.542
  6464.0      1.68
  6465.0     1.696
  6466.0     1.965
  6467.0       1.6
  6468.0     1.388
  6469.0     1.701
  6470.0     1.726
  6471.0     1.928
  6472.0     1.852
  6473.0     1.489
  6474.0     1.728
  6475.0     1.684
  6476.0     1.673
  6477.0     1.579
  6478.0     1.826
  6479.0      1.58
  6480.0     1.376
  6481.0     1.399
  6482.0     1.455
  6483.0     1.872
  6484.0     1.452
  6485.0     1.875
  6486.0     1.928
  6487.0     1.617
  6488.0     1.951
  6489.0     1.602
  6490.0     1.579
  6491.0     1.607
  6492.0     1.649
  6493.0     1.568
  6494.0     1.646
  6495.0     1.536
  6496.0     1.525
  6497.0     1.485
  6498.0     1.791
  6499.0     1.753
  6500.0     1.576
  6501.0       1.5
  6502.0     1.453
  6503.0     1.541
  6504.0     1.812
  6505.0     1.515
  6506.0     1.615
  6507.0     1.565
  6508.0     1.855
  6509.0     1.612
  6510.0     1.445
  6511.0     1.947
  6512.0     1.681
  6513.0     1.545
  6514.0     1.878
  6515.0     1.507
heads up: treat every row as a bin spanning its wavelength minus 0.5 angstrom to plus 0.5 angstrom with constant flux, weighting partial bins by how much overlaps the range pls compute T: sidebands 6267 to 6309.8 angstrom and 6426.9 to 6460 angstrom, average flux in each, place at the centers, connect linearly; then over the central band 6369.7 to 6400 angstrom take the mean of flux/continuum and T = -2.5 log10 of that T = -0.24 mag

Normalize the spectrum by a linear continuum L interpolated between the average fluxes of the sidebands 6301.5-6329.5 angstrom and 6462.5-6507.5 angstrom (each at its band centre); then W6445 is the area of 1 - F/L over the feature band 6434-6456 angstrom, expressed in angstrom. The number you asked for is 2.8 angstrom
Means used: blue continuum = 2.99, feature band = 1.71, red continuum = 1.64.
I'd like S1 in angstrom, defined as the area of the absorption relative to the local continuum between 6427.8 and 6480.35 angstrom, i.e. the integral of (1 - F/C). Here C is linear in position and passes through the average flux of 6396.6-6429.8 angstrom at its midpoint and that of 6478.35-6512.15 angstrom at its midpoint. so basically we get 2.0 angstrom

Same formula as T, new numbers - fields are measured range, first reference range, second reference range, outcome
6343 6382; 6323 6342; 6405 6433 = 0.13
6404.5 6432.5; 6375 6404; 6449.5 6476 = 0.02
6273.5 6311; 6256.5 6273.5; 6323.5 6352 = 0.42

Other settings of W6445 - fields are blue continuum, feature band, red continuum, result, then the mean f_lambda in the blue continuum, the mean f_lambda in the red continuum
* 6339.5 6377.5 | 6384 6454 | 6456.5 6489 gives 3.9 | 2.29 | 1.68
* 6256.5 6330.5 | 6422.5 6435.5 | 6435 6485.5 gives 0.2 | 2.04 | 1.68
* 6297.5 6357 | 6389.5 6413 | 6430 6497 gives 1.4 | 2.63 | 1.68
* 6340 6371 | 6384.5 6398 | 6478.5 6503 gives 0.7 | 2.3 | 1.61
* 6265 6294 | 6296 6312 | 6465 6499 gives -2.4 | 1.65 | 1.66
